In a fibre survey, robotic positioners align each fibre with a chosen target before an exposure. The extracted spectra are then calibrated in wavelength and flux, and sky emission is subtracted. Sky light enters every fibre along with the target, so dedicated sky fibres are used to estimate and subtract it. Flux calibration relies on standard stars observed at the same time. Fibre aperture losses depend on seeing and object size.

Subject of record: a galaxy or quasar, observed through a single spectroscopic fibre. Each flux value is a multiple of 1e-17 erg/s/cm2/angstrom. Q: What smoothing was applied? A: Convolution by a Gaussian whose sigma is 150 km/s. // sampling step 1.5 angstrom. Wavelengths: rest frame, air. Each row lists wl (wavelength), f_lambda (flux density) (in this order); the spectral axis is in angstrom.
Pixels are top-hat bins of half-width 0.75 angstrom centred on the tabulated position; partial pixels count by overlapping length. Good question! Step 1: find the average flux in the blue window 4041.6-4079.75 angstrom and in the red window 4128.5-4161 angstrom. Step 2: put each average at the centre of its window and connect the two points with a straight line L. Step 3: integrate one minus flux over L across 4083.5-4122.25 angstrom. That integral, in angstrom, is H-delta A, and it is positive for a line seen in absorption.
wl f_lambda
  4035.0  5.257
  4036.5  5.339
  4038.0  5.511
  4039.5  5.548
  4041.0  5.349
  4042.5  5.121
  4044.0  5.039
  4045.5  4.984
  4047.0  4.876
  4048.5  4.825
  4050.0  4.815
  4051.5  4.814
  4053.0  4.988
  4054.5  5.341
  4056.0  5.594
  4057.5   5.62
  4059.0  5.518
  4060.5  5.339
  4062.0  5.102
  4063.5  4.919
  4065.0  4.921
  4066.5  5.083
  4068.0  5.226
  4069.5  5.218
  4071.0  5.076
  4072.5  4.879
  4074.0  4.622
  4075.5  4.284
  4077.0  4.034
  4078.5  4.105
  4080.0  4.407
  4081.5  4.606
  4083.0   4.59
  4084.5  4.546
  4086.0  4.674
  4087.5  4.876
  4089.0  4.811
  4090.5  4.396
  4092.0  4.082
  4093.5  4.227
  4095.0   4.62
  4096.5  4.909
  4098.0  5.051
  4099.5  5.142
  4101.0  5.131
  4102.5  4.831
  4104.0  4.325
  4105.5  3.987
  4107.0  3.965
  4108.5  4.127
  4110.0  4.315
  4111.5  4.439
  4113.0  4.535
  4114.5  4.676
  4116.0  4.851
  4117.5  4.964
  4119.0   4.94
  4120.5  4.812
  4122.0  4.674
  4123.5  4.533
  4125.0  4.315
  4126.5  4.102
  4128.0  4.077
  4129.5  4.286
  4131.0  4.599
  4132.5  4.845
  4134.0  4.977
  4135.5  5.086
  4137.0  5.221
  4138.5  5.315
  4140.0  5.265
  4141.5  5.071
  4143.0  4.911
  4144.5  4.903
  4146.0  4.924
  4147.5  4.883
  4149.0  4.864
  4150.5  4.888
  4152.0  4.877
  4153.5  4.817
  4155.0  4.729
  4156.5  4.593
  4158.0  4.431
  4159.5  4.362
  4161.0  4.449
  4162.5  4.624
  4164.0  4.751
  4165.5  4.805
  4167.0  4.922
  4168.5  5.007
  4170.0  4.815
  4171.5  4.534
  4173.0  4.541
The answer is 2.3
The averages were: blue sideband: 4.97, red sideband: 4.83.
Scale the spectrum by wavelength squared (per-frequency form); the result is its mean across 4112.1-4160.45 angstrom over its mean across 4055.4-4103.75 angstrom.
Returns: 1.0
